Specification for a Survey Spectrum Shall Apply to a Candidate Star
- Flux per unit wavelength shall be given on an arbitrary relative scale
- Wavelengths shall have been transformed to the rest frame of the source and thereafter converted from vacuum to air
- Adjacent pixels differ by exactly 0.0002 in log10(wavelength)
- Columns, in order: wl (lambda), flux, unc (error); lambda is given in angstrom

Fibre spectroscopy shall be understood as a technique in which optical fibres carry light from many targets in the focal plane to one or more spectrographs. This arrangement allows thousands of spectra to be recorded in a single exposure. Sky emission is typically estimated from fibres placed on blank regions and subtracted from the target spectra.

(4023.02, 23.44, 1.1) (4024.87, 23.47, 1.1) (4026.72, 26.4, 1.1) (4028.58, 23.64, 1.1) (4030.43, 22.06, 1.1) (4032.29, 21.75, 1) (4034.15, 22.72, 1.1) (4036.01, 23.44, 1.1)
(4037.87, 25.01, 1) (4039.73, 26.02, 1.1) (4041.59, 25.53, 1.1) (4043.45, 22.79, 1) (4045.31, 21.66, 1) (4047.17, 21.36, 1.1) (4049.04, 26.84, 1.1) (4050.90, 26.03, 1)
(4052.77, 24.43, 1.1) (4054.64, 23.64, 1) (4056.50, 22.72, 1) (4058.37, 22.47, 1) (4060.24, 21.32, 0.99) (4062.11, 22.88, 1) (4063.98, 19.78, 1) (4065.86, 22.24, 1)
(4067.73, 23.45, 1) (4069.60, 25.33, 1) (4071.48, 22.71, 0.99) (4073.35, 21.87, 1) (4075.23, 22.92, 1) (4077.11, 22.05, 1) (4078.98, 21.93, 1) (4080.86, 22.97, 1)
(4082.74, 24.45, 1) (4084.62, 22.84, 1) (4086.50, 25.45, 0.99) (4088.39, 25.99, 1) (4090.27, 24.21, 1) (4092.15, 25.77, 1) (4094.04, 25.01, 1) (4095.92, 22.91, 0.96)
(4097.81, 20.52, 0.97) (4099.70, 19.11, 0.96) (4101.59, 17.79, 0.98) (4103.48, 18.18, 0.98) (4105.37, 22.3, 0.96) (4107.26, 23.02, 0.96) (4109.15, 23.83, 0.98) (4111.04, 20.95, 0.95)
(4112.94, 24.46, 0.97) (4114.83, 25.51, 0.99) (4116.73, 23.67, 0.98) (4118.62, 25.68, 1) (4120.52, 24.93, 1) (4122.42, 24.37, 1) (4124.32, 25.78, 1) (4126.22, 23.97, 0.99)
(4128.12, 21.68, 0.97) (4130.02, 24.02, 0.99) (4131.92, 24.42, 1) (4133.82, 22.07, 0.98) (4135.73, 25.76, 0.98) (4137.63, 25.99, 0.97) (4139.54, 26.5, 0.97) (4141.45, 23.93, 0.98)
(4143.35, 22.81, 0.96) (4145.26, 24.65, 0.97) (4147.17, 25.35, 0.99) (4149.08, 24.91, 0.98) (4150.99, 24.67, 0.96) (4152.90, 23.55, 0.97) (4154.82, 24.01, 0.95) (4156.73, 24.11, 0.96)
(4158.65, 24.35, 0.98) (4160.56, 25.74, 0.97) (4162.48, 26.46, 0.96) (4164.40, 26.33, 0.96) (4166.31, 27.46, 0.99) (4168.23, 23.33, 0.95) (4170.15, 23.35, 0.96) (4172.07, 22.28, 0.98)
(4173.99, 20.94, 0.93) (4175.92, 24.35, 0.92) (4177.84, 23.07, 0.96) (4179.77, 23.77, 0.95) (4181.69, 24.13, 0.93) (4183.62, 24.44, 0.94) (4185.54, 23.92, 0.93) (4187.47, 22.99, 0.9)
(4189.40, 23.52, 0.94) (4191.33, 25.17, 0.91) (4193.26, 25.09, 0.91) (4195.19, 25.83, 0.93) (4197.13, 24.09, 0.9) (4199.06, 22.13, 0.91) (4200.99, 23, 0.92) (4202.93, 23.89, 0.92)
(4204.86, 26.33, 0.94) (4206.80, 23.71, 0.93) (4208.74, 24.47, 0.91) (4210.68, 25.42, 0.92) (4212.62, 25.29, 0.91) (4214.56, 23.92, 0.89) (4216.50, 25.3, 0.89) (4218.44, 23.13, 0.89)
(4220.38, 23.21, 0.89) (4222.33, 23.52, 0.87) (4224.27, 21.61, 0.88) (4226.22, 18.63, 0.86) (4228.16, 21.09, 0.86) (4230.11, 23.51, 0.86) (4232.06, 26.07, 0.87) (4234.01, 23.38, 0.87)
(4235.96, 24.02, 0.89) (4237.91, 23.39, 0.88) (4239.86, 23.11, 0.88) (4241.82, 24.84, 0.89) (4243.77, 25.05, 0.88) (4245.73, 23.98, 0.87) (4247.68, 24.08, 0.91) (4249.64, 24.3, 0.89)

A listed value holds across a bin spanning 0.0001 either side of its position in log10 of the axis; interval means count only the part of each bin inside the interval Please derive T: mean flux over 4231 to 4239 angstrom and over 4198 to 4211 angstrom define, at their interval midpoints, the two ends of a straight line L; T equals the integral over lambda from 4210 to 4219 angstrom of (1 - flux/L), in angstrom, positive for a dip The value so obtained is -0.2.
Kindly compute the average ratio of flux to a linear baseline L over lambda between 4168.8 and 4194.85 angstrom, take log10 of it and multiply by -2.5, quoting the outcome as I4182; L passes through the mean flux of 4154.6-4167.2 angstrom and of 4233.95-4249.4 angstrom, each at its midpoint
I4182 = 0.07 mag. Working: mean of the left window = 25.6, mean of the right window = 24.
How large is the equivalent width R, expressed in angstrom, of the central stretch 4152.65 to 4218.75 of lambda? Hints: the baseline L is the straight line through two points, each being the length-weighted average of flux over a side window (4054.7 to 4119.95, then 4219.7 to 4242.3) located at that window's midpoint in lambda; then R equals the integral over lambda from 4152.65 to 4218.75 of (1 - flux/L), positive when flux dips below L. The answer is -3.8 angstrom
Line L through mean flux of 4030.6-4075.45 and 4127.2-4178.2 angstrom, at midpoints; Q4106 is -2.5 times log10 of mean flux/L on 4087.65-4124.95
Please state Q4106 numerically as 0.03 mag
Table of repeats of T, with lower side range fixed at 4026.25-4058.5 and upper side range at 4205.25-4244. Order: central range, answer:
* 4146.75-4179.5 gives -0.89 angstrom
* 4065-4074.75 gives 0.27 angstrom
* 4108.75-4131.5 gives -0.34 angstrom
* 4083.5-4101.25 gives 0.31 angstrom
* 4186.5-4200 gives -0.26 angstrom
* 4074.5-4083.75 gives 0.35 angstrom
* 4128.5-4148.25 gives -0.63 angstrom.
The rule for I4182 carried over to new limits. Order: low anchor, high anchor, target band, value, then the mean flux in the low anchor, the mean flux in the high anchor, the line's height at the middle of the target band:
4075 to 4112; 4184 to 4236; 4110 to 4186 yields -0.052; 22.6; 23.8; 23.2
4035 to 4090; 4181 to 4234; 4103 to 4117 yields 0.034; 23.5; 23.8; 23.6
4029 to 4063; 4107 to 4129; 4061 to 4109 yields 0.053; 23.5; 24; 23.8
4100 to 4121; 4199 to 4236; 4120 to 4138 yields -0.067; 22.6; 23.6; 22.8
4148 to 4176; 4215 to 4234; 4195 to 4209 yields -0.027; 24.4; 23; 23.5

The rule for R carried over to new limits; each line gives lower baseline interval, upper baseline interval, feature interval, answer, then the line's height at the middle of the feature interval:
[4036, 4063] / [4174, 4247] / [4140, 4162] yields -0.62 angstrom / 23.8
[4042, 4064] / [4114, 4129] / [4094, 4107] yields 1.84 angstrom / 24.1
